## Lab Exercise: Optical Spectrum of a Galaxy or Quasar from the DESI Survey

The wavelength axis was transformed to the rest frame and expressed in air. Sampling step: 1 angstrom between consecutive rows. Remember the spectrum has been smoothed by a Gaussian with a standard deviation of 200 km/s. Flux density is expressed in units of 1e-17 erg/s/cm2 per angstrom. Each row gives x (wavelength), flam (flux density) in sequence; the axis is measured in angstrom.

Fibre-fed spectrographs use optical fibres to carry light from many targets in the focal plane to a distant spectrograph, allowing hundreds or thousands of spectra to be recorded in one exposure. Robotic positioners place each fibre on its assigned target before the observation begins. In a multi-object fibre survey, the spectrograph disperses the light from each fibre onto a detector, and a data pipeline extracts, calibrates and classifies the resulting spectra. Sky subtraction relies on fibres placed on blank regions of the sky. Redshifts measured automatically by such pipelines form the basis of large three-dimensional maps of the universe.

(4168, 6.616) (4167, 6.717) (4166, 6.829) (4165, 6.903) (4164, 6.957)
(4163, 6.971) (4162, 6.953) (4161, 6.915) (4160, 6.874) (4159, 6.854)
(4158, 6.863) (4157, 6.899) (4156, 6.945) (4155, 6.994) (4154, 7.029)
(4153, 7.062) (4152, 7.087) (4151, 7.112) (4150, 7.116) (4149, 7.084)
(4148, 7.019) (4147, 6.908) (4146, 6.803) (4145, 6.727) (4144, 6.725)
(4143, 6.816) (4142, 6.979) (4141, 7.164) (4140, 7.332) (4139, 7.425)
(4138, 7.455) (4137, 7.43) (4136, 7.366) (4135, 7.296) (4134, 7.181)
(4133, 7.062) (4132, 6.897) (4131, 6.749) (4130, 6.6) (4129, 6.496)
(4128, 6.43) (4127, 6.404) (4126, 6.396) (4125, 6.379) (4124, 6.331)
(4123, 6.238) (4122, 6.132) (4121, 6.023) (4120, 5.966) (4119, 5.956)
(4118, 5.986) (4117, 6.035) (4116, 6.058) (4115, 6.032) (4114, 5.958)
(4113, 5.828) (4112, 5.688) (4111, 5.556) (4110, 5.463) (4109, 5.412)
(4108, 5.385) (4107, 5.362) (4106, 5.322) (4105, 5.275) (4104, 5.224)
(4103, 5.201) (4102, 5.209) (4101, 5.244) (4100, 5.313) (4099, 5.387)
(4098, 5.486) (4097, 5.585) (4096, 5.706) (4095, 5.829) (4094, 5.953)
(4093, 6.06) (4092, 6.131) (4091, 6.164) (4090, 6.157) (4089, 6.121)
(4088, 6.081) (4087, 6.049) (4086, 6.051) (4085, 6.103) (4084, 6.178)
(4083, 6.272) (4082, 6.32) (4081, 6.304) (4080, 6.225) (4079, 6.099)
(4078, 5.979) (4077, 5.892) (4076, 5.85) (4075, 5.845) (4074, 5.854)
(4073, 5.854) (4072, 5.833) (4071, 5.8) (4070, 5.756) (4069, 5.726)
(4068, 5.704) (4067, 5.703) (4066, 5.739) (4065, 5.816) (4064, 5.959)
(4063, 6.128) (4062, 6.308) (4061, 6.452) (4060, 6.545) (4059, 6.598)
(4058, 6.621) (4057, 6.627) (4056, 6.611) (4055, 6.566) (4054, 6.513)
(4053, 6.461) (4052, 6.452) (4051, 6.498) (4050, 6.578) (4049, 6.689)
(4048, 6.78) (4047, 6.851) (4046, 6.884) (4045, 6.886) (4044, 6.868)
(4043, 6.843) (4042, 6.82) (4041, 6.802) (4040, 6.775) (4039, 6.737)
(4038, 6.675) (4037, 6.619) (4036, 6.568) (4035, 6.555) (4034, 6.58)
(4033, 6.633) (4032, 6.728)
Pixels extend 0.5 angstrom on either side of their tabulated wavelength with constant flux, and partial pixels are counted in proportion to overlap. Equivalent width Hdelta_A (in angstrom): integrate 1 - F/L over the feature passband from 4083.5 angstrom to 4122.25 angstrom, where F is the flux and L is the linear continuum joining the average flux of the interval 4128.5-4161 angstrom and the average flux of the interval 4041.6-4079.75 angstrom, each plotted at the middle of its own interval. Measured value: 5.18 angstrom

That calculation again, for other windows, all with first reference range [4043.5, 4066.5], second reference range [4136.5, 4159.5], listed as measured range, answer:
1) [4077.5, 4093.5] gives 1.3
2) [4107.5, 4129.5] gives 2.8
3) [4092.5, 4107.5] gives 2.8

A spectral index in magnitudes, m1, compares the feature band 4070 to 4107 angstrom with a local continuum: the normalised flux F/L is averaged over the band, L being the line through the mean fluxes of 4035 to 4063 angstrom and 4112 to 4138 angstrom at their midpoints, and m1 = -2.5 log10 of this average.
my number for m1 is 0.13 mag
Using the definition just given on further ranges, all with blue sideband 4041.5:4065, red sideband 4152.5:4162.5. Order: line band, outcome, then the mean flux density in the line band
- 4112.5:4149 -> 0.034 mag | 6.63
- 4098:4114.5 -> 0.238 mag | 5.43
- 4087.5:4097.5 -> 0.125 mag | 5.98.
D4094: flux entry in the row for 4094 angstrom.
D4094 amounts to 5.953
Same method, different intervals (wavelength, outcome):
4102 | 5.209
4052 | 6.452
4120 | 5.966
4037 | 6.619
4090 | 6.157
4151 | 7.112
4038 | 6.675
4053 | 6.461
